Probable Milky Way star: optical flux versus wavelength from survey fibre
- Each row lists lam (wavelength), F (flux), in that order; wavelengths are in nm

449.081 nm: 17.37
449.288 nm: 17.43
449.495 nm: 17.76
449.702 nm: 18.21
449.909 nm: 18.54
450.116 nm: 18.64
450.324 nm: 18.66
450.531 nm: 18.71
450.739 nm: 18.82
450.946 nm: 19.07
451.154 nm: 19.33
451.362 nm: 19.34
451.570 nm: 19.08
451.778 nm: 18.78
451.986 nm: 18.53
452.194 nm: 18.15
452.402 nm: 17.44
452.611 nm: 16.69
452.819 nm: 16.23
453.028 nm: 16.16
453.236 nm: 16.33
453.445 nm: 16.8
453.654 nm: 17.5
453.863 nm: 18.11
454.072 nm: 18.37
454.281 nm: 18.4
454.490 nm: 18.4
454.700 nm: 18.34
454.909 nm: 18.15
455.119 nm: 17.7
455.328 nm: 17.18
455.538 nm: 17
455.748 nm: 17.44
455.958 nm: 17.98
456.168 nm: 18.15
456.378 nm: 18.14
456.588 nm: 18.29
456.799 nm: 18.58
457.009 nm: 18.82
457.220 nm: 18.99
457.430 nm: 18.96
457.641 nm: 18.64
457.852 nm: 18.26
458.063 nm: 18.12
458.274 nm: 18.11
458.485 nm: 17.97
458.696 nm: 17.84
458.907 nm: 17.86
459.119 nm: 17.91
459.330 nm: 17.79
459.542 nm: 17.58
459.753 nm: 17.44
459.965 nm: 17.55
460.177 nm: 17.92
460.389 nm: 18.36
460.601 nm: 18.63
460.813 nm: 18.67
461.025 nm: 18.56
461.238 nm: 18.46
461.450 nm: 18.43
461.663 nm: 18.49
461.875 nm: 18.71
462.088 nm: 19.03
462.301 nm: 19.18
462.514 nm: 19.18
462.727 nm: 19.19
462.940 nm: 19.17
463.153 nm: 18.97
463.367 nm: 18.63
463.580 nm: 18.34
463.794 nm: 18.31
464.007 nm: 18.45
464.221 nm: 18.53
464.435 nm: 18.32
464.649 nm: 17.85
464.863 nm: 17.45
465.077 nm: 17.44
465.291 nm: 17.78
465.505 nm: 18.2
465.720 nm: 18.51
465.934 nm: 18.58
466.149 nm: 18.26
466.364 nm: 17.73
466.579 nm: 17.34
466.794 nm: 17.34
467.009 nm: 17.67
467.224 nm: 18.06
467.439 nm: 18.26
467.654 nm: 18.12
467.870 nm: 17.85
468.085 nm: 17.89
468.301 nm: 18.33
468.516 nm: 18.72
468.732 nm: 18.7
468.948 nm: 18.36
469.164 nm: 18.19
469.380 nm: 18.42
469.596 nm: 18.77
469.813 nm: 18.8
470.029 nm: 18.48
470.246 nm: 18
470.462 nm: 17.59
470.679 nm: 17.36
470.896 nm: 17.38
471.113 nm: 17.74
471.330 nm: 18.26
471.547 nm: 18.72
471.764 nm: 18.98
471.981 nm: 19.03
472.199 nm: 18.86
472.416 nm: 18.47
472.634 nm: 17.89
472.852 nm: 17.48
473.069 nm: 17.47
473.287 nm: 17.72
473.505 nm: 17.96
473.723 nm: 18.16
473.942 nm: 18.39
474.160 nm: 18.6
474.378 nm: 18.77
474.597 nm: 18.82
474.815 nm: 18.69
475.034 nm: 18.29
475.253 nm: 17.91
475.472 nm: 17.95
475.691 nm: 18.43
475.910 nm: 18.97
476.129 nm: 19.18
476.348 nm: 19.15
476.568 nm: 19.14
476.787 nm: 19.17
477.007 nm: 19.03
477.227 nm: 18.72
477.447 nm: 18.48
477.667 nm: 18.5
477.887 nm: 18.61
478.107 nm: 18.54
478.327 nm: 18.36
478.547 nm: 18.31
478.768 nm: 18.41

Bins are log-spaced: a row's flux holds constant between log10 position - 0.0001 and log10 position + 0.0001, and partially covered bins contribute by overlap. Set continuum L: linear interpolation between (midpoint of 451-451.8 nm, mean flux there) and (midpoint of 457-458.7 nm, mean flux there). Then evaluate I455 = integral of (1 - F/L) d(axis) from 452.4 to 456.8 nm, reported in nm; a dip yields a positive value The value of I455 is 0.279 nm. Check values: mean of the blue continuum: 19.2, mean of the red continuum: 18.4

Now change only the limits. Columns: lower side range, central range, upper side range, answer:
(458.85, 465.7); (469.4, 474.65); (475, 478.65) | 0.086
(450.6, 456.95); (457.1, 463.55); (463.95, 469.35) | -0.143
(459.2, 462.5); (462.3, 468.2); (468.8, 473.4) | 0.020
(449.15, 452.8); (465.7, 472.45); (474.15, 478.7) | 0.130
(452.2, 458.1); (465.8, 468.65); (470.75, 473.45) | 0.006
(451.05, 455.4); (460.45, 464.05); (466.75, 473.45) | -0.141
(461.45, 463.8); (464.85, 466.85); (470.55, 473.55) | 0.074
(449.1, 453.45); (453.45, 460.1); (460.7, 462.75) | 0.143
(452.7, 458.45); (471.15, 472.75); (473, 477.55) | -0.012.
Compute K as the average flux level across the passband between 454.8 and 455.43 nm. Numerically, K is 17.7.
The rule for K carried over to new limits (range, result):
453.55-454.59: 18.2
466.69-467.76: 17.9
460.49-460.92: 18.7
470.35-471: 17.5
